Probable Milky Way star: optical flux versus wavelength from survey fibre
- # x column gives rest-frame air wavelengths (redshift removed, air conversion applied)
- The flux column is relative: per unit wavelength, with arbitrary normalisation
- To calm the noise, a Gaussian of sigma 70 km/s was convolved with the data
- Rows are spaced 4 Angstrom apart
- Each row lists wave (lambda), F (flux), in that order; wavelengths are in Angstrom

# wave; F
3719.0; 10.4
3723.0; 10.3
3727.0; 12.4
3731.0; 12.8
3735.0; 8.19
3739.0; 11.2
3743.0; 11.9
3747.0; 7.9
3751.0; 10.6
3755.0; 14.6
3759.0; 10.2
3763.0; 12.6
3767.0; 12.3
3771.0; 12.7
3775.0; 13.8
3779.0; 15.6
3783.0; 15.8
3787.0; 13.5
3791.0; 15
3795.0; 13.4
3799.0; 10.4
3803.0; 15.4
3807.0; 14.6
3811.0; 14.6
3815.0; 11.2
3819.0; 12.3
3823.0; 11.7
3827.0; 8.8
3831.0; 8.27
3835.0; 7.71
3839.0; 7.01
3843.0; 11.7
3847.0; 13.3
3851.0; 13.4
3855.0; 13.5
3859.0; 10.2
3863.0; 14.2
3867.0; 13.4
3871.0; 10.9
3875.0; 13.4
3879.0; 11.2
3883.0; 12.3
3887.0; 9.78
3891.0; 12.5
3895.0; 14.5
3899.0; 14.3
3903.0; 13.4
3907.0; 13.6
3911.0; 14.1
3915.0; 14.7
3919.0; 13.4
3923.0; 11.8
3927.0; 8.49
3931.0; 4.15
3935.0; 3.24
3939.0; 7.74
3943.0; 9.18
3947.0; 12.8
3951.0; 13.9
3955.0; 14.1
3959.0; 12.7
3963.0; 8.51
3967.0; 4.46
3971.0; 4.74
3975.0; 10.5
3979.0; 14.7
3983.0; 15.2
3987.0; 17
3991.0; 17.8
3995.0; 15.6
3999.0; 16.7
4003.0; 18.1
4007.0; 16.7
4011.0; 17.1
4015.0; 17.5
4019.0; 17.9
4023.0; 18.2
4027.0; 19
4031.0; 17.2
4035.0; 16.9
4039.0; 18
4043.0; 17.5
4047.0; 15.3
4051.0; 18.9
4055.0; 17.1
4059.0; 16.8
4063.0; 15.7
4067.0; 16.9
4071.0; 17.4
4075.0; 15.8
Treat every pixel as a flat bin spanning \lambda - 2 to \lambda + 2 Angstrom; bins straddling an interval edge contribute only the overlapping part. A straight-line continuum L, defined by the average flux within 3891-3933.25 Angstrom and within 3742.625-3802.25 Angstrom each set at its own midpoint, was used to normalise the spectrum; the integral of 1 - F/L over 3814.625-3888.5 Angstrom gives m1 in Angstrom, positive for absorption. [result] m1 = 6.8 Angstrom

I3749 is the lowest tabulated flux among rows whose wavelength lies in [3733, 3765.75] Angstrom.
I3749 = 7.9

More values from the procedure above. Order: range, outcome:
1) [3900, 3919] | 13.4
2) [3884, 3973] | 3.24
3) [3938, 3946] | 7.74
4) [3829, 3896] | 7.01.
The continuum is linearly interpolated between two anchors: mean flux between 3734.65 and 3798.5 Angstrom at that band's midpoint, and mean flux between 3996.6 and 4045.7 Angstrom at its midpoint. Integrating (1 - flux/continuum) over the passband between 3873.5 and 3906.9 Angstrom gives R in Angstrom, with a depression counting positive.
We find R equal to 5.0 Angstrom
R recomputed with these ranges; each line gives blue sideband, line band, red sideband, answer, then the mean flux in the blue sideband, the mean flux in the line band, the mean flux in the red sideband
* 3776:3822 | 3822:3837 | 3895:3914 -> 5.3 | 13.8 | 8.95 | 14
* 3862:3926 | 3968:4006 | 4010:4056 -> 4.3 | 12.9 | 14.3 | 17.6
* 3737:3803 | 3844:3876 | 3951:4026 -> 1.5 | 12.7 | 12.7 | 14.4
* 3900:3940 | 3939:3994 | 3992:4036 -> 8.4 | 10.6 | 11.9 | 17.4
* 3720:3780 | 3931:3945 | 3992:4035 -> 8.4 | 11.7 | 6.35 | 17.4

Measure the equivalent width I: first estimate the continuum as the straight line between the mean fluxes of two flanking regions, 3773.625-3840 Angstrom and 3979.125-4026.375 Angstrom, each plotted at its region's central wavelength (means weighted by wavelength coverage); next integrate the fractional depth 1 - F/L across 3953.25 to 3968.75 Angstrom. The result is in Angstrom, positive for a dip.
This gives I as 5.8 Angstrom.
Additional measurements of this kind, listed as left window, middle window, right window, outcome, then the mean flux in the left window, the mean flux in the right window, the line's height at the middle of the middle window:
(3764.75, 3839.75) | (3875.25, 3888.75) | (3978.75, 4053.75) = 2.6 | 12.4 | 17.2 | 14.2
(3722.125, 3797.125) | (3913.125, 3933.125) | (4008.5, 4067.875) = 6.3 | 12.4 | 17.3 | 15.3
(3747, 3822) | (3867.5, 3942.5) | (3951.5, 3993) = 6.8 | 13.1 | 12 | 12.4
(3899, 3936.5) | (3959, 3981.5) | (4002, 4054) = 8.1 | 11.1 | 17.5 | 14.1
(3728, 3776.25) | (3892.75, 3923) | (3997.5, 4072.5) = 1.8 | 11.5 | 17.3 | 14.7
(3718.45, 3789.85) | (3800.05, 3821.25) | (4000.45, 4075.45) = -0.5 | 12.1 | 17.3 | 13.1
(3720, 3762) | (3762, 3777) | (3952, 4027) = -1.9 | 11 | 14.4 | 11.4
